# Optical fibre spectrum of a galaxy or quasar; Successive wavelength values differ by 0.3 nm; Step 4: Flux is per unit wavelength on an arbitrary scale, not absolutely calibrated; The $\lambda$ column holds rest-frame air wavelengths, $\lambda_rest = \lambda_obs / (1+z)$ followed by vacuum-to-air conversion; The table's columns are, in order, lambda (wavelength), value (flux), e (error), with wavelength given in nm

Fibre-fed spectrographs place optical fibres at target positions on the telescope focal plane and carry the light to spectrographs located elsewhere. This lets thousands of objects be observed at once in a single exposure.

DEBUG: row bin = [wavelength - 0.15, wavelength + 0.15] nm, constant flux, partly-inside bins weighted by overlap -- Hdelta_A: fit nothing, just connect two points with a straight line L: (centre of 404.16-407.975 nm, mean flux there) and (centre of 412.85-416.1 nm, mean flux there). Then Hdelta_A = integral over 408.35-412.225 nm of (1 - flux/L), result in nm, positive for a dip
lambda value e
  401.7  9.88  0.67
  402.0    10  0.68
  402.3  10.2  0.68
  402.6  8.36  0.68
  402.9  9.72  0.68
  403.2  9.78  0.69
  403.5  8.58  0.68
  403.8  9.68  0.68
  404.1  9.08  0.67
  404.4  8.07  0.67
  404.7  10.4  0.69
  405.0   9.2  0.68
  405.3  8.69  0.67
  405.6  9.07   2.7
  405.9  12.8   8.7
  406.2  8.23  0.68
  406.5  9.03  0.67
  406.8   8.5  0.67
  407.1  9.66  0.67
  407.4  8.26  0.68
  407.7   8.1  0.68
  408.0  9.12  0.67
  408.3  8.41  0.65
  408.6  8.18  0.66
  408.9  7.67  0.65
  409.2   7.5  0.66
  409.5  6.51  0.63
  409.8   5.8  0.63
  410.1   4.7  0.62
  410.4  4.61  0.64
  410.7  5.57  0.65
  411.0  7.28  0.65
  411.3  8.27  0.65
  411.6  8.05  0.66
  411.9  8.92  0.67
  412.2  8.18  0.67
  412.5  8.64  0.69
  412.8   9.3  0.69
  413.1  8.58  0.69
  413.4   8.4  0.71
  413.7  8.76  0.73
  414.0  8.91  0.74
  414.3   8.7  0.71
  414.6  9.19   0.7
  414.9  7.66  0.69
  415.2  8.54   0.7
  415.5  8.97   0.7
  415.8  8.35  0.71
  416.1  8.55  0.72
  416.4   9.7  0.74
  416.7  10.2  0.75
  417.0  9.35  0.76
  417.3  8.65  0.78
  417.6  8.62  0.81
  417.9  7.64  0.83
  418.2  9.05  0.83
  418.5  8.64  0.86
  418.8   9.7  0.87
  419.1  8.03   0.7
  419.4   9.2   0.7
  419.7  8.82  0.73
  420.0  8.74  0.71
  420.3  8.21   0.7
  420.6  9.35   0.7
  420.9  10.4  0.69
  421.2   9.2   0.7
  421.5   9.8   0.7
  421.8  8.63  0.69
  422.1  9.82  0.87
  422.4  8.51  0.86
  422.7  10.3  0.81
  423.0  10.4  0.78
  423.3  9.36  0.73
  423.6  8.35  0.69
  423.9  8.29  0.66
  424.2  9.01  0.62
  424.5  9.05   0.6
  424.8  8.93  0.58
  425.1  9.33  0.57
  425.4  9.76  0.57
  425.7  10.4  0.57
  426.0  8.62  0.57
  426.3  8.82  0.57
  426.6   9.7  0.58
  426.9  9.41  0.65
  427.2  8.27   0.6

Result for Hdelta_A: 0.817 nm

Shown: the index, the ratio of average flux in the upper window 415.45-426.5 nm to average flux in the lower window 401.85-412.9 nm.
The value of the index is 1.08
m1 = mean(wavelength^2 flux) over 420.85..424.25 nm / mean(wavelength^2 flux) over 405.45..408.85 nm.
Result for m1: 1.12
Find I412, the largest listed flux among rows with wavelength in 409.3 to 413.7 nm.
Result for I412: 9.3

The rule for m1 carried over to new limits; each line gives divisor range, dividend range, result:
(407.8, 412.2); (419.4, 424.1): 1.35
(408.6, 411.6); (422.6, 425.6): 1.50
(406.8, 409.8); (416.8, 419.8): 1.15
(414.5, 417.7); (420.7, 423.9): 1.09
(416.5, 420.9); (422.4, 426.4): 1.06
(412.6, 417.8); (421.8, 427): 1.10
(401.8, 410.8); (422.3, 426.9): 1.20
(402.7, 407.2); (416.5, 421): 1.03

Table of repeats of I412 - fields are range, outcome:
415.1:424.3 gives 10.4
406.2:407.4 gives 9.66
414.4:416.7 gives 10.2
